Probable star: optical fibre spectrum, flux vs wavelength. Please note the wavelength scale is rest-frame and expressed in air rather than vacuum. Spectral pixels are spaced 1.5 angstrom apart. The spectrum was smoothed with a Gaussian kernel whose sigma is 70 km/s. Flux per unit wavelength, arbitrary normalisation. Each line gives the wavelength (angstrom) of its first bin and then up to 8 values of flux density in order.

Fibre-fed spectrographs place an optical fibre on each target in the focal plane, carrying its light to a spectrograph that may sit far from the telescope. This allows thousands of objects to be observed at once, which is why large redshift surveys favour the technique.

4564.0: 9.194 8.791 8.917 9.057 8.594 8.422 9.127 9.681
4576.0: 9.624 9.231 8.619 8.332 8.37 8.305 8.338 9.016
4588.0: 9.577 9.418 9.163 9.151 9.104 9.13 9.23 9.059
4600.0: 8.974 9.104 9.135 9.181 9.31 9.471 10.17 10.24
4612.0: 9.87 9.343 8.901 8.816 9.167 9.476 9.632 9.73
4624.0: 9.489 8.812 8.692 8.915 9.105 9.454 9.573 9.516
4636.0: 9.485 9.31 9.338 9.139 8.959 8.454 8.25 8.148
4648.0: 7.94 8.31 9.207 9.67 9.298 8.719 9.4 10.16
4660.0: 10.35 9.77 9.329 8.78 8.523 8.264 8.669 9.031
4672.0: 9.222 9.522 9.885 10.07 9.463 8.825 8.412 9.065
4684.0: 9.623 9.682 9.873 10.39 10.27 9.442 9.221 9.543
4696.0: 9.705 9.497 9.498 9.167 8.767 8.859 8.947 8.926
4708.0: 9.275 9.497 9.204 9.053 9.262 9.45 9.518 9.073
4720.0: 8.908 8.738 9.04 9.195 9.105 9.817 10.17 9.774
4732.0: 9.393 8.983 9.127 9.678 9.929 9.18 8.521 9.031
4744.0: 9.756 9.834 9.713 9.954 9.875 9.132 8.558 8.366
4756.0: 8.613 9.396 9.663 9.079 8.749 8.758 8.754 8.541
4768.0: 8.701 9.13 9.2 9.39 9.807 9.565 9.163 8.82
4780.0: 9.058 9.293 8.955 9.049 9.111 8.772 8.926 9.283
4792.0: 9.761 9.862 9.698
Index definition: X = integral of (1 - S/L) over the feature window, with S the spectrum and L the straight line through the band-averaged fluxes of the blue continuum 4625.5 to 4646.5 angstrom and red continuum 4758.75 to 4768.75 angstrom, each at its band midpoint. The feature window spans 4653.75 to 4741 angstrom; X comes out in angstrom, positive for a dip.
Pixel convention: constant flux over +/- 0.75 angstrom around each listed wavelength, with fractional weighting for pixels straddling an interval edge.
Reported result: -3.7 angstrom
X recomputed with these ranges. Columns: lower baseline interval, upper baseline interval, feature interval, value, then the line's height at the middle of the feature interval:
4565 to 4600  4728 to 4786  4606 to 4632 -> -0.99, 9.02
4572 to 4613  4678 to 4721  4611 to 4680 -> 0.52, 9.25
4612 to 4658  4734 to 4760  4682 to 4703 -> -0.79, 9.2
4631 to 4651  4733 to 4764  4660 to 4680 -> -0.50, 9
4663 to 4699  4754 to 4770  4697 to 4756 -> -1.15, 9.09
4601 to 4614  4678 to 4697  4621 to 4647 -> 1.17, 9.53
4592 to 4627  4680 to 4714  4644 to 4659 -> 0.73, 9.33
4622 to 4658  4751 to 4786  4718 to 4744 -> -0.73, 9.04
